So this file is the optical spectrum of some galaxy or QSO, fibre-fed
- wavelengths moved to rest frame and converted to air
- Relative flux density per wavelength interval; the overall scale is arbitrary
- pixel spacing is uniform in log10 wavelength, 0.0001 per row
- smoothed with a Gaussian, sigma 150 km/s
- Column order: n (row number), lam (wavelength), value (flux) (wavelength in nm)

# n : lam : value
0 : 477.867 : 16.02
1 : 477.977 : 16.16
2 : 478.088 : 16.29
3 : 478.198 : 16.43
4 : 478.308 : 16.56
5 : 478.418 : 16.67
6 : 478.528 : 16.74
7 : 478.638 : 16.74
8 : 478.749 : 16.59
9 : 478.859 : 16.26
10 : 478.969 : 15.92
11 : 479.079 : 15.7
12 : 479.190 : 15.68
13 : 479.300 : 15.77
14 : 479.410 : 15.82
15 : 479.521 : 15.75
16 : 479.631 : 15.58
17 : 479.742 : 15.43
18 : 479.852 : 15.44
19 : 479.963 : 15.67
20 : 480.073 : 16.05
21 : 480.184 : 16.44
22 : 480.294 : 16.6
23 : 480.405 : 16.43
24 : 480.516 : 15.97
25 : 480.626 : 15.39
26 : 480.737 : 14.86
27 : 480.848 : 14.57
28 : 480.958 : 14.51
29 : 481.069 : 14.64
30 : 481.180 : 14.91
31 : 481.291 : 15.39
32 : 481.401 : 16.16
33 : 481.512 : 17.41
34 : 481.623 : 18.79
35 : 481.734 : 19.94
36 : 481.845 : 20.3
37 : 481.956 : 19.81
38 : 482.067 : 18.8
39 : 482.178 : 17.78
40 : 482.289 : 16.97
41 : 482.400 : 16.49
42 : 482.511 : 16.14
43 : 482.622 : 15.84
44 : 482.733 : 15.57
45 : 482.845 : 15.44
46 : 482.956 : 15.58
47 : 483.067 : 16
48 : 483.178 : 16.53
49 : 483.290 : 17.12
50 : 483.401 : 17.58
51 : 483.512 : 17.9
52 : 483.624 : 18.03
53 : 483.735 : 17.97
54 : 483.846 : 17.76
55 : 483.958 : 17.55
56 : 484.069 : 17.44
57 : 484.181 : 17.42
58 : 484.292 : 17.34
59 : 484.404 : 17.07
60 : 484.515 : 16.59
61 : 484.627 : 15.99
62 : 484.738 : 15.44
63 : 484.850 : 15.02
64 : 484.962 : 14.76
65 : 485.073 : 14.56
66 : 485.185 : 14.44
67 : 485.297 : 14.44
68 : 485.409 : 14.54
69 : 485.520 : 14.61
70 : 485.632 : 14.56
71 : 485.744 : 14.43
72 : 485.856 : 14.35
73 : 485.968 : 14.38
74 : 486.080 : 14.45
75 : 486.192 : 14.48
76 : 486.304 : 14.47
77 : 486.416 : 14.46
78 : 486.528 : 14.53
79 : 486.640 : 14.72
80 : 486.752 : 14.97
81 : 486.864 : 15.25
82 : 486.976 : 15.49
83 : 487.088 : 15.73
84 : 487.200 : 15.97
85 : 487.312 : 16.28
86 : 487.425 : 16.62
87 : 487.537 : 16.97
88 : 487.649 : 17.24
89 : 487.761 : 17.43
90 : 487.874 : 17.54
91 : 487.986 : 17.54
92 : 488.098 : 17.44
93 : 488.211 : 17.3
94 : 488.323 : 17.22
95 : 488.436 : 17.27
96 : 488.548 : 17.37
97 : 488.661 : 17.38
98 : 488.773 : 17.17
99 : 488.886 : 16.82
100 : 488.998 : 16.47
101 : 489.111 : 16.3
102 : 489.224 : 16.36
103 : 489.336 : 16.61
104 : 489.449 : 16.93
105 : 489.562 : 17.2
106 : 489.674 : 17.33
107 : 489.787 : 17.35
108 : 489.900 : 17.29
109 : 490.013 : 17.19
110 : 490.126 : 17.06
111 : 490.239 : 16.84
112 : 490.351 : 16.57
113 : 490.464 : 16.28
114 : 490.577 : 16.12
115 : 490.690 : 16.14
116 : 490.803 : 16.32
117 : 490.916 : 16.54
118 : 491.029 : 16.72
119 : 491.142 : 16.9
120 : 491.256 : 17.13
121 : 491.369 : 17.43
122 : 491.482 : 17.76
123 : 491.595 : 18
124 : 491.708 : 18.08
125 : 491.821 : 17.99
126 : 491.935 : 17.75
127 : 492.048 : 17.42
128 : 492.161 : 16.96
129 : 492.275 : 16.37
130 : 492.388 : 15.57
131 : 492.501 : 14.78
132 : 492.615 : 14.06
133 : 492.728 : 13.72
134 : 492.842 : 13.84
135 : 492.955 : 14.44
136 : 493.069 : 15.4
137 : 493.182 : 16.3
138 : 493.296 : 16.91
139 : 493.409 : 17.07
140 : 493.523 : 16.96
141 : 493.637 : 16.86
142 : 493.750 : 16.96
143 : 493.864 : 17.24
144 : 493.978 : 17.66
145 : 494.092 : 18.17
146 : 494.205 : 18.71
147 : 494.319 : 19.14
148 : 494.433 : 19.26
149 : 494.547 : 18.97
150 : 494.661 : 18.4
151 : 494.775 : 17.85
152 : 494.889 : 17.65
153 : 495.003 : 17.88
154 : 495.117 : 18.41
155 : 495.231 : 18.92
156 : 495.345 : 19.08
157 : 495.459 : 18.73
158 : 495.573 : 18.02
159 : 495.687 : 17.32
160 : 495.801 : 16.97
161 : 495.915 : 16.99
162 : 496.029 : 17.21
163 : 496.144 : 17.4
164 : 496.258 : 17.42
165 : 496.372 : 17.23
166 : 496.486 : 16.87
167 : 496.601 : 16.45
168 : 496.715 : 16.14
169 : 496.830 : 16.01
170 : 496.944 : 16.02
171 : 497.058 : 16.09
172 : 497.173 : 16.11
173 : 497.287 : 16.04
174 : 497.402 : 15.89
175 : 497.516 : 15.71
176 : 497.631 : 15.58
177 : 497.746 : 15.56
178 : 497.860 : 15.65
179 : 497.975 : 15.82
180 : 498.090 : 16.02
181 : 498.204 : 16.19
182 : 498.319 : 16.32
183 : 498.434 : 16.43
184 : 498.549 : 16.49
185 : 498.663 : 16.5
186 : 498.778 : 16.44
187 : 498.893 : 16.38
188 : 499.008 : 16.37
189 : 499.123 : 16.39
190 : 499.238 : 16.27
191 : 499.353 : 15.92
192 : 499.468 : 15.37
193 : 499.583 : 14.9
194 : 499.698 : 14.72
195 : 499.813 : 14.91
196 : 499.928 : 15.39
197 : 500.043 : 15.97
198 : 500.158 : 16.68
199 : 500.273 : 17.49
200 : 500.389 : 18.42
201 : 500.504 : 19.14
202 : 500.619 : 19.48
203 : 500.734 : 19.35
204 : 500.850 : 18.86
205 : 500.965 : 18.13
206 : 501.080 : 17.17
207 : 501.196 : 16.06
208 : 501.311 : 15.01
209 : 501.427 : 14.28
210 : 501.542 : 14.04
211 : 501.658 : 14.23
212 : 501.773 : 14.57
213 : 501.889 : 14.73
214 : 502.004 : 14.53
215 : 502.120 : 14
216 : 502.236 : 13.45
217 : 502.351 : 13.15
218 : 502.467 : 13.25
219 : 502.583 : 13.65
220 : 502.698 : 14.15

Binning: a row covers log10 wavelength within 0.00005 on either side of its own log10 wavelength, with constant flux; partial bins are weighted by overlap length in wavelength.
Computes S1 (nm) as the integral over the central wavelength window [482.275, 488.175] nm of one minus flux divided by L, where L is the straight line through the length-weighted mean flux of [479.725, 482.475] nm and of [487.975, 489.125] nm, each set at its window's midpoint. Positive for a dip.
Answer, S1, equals 0.317 nm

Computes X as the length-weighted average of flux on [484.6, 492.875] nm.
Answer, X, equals 16.2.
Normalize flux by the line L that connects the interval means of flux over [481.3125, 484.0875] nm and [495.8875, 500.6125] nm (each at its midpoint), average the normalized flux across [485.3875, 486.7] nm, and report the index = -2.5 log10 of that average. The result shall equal 0.18 mag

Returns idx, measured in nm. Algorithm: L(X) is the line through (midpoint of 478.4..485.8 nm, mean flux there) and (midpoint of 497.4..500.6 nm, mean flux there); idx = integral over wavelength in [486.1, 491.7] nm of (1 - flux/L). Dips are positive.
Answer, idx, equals -0.110 nm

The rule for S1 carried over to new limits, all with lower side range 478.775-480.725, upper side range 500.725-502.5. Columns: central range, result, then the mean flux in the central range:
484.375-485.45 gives 0.03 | 15.2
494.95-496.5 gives -0.24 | 17.8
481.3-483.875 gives -0.26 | 17.4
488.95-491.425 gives -0.19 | 16.8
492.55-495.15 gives -0.27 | 17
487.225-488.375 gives -0.11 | 17.1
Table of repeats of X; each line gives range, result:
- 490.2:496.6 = 17.1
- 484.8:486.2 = 14.5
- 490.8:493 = 16.4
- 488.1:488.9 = 17.2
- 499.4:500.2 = 15.4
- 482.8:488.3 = 16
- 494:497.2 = 17.6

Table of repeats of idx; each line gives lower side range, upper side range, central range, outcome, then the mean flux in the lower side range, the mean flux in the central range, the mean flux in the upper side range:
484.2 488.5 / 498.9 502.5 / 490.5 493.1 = -0.09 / 15.7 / 16.3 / 15.9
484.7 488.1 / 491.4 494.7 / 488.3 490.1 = -0.11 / 15.4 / 17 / 16.9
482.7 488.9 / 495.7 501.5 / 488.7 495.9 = -0.33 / 16.1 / 17.1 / 16.5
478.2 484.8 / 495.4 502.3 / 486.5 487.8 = 0.04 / 16.6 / 16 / 16.3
